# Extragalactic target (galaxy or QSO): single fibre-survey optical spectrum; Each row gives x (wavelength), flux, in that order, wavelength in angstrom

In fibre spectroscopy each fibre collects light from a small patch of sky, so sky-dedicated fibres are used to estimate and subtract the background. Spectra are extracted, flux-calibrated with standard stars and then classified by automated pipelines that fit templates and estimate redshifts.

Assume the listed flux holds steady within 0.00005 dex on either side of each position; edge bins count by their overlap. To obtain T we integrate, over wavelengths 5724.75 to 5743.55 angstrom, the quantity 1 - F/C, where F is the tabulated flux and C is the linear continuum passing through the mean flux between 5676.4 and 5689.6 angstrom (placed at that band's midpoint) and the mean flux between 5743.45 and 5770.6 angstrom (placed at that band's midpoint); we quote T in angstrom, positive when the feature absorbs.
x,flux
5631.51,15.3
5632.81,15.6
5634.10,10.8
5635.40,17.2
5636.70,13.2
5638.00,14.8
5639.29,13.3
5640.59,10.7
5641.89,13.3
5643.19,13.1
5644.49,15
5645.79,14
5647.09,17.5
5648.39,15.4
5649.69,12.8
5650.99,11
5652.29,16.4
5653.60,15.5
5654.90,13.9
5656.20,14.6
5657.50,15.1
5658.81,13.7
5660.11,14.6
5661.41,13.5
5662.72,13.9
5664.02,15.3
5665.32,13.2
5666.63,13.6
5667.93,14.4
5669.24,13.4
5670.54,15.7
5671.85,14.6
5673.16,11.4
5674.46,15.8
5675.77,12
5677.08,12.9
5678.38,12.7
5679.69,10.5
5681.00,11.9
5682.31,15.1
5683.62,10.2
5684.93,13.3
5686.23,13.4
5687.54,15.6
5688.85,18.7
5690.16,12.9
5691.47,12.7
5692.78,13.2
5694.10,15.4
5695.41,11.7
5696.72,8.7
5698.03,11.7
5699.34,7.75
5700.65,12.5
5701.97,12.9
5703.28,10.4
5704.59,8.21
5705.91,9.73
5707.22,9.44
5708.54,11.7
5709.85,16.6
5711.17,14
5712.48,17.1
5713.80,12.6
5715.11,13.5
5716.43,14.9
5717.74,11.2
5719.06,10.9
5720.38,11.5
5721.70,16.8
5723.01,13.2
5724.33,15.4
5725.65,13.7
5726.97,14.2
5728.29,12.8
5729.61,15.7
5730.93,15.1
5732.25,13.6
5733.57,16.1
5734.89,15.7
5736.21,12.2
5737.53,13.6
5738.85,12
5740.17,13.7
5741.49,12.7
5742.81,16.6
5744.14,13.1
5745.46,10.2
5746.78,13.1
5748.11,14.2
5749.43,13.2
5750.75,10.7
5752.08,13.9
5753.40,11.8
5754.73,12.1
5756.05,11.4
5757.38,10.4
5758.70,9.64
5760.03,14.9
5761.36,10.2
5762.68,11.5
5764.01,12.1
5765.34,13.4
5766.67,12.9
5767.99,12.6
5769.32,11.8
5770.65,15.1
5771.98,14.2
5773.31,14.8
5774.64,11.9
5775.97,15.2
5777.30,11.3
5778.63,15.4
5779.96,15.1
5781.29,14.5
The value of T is -2.29 angstrom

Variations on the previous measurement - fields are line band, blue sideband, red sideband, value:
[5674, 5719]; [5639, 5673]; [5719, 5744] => 4.6 angstrom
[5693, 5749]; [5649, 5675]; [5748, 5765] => -1.2 angstrom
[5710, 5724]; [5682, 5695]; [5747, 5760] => -0.6 angstrom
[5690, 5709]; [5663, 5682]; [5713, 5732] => 3.3 angstrom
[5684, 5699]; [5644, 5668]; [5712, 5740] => 1.0 angstrom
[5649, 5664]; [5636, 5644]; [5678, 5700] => -1.4 angstrom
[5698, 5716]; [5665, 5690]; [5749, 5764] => 1.2 angstrom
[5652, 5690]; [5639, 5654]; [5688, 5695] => 0.9 angstrom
